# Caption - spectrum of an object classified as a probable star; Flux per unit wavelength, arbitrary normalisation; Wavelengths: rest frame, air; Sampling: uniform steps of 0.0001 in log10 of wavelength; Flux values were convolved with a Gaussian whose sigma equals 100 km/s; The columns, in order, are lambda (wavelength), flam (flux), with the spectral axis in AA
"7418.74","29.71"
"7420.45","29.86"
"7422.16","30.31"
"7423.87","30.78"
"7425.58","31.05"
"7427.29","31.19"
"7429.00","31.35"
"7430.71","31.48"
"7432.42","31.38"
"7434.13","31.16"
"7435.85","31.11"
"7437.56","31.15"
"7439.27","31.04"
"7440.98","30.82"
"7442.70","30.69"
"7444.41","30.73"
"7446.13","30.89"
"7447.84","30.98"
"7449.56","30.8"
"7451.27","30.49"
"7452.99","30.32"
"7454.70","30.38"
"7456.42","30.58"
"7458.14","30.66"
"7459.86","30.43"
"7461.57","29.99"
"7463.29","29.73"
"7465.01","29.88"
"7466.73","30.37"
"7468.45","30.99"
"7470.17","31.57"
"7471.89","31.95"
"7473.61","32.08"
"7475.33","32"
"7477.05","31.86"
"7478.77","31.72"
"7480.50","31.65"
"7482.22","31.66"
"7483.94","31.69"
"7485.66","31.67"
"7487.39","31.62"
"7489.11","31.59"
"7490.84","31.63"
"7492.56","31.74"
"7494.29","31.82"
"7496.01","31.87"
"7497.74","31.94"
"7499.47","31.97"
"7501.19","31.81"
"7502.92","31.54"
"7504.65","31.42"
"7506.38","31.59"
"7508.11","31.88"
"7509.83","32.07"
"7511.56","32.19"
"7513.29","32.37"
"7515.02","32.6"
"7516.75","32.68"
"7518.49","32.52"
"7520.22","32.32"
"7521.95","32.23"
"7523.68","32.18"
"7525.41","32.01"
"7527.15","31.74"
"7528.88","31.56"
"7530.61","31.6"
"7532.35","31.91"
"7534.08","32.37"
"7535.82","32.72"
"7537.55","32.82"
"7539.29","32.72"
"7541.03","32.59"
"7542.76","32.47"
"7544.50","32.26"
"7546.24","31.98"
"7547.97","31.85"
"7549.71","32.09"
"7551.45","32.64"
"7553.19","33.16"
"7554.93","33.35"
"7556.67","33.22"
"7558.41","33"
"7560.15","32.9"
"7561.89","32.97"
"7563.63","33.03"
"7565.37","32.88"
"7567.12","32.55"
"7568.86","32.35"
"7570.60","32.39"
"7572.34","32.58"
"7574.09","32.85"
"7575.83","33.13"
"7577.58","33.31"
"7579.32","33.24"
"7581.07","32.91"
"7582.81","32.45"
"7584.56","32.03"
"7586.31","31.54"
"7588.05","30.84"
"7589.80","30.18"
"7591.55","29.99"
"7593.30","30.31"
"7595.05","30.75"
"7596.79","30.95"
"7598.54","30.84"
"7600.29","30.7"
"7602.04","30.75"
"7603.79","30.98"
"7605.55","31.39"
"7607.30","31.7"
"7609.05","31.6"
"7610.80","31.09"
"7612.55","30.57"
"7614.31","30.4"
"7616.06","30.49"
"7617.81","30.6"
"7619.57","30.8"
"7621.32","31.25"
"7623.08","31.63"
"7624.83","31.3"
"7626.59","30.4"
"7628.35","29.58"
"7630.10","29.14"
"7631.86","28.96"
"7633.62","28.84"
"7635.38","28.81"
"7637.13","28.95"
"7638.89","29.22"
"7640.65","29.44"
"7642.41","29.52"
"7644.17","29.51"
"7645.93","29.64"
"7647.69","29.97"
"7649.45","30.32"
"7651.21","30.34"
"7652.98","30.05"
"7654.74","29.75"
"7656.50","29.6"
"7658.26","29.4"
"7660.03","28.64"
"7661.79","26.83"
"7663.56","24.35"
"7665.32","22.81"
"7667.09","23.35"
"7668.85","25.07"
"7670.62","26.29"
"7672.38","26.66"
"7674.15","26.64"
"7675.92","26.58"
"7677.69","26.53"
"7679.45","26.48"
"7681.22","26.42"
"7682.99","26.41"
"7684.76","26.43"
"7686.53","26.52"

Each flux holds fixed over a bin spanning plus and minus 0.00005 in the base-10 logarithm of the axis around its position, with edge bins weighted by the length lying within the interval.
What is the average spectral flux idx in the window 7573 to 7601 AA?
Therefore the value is 31.6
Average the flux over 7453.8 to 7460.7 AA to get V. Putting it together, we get 30.5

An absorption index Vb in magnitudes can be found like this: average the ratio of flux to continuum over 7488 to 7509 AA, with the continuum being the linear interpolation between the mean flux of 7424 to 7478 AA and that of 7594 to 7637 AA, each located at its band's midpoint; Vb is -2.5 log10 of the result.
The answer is -0.032 mag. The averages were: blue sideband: 30.9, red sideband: 30.5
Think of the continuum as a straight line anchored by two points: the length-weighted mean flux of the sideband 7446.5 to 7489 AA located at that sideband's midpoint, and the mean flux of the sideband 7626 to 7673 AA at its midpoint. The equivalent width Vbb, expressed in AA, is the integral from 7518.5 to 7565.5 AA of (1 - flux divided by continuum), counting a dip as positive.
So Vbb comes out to -3.9 AA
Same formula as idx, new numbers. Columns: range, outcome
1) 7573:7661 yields 30.6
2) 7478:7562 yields 32.2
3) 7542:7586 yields 32.7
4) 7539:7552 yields 32.3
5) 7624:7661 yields 29.6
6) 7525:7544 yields 32.2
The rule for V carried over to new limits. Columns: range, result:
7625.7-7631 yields 29.7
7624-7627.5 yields 30.8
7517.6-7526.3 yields 32.2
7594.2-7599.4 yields 30.9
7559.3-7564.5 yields 33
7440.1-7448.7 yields 30.8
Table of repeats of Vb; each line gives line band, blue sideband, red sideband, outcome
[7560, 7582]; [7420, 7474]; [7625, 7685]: -0.130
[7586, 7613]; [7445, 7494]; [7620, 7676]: -0.059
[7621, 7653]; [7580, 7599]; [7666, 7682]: -0.058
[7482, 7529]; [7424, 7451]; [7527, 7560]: 0.000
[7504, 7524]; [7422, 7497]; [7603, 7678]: -0.058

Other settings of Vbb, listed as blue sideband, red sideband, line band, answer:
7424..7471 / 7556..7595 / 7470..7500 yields -0.5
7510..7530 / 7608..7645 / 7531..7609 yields -2.2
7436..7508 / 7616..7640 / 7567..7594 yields -1.5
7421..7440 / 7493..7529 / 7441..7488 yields 0.7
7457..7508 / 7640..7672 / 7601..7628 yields -2.0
